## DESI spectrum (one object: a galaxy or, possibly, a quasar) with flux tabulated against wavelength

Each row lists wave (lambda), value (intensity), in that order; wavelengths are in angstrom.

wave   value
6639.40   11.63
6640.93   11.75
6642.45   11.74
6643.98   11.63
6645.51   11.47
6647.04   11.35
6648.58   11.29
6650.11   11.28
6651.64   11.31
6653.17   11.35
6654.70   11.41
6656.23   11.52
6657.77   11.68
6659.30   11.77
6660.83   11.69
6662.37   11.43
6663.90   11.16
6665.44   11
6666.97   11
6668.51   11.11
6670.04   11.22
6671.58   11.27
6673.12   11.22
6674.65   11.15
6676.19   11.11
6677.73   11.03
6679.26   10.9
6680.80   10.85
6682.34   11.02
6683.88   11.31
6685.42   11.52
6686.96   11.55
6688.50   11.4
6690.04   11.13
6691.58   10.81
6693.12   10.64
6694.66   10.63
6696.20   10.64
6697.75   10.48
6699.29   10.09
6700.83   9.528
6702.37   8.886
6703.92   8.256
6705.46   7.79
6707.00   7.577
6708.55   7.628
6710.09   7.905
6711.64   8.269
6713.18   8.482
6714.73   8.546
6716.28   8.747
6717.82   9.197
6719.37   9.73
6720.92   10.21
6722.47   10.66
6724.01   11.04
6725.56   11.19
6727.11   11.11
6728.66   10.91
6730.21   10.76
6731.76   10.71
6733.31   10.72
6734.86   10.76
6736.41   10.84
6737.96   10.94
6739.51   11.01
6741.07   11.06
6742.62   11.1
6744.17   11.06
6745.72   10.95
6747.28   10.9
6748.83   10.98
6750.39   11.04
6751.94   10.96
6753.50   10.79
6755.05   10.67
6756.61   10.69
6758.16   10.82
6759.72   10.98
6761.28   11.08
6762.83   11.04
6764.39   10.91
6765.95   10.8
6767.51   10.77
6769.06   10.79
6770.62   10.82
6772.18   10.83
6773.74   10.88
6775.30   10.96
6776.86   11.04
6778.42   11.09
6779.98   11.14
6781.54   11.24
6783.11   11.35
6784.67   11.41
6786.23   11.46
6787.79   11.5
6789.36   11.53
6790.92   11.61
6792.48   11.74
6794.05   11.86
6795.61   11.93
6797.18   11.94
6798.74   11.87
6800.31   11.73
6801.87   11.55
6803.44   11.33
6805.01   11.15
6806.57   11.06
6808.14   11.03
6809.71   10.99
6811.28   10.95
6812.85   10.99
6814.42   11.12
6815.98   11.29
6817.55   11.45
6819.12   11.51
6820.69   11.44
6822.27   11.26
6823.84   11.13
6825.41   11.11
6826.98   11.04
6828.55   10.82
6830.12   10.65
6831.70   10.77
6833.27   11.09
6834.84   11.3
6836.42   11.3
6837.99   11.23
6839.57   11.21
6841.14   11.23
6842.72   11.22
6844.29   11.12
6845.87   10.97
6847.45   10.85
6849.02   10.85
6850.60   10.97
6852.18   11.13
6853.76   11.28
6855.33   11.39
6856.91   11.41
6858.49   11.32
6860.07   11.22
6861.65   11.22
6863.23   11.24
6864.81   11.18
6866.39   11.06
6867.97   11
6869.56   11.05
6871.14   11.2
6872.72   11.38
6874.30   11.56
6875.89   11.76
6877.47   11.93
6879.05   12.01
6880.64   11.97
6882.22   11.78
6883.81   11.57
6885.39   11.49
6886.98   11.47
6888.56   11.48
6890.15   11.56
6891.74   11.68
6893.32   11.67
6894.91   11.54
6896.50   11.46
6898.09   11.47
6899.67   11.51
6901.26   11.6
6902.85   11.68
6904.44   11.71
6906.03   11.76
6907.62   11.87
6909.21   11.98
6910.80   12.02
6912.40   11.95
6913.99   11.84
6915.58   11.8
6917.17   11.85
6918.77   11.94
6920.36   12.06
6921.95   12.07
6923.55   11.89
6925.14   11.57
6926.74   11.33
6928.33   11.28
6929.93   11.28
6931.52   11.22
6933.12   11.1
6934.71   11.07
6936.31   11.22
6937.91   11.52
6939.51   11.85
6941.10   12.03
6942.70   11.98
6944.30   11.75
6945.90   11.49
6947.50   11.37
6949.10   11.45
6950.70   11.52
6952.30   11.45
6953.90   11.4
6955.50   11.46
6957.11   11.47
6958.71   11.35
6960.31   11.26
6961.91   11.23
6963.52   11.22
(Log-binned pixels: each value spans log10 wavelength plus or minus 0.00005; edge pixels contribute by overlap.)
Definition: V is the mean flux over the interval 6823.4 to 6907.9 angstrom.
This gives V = 11.3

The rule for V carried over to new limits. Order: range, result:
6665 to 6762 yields 10.4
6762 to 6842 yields 11.2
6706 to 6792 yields 10.6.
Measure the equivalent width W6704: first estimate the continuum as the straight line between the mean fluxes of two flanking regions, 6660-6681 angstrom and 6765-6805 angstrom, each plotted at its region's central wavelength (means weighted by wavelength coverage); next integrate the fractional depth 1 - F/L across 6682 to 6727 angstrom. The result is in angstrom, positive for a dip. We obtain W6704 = 5.5 angstrom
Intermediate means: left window 11.2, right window 11.3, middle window 9.83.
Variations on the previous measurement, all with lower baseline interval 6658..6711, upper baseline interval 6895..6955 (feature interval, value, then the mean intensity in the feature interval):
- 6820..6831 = 0.1 angstrom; 11.1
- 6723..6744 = -0.4 angstrom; 10.9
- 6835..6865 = 0.3 angstrom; 11.2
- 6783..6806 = -1.2 angstrom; 11.6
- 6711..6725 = 1.6 angstrom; 9.47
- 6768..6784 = -0.1 angstrom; 11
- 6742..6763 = -0.2 angstrom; 10.9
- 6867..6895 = -0.3 angstrom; 11.6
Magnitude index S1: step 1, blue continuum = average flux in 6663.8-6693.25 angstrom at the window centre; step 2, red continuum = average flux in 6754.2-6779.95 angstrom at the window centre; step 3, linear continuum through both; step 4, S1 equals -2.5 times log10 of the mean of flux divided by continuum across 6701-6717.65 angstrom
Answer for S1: 0.31 mag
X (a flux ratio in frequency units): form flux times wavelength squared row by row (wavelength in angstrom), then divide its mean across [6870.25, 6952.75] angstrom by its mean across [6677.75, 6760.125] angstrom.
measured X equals 1.19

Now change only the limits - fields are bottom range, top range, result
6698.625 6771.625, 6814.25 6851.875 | 1.12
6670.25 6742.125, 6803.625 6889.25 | 1.14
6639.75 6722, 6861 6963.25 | 1.18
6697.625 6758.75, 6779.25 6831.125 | 1.15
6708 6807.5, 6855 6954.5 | 1.12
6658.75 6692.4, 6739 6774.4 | 1.00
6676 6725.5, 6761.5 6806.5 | 1.17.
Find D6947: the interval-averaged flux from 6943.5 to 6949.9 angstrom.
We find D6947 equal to 11.5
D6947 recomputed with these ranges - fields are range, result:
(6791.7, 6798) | 11.9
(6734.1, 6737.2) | 10.8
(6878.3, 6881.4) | 12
